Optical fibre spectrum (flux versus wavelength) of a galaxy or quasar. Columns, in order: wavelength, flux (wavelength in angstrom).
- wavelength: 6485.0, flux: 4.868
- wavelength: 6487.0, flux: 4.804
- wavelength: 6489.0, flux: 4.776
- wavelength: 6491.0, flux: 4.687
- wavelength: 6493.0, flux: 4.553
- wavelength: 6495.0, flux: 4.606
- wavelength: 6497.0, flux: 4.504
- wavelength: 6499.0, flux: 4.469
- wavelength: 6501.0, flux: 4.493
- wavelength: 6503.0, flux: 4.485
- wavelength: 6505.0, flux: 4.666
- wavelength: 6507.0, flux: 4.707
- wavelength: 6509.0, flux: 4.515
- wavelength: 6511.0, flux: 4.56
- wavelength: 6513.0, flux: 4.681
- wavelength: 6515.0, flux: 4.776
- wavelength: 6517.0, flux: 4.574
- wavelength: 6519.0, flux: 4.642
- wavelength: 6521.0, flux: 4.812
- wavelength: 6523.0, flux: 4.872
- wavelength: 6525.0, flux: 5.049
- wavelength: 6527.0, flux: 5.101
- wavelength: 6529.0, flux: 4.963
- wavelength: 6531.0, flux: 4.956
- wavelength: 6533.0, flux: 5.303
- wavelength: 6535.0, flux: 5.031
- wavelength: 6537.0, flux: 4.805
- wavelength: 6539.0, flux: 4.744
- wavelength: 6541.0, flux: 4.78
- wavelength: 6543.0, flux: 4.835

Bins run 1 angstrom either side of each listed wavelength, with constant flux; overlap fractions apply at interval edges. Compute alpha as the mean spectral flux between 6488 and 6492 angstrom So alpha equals 4.73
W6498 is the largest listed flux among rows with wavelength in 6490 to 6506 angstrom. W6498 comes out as 4.687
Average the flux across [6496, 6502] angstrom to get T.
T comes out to 4.49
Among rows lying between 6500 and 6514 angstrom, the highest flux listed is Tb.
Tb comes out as 4.707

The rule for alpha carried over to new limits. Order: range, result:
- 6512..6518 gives 4.68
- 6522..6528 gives 5.01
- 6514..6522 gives 4.7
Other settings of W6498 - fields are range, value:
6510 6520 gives 4.776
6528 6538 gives 5.303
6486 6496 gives 4.804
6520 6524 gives 4.872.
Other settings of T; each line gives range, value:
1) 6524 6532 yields 5.02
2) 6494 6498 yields 4.55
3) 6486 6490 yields 4.79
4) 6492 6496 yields 4.58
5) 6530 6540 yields 4.97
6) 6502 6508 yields 4.62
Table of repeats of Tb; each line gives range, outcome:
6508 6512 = 4.56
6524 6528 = 5.101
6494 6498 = 4.606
